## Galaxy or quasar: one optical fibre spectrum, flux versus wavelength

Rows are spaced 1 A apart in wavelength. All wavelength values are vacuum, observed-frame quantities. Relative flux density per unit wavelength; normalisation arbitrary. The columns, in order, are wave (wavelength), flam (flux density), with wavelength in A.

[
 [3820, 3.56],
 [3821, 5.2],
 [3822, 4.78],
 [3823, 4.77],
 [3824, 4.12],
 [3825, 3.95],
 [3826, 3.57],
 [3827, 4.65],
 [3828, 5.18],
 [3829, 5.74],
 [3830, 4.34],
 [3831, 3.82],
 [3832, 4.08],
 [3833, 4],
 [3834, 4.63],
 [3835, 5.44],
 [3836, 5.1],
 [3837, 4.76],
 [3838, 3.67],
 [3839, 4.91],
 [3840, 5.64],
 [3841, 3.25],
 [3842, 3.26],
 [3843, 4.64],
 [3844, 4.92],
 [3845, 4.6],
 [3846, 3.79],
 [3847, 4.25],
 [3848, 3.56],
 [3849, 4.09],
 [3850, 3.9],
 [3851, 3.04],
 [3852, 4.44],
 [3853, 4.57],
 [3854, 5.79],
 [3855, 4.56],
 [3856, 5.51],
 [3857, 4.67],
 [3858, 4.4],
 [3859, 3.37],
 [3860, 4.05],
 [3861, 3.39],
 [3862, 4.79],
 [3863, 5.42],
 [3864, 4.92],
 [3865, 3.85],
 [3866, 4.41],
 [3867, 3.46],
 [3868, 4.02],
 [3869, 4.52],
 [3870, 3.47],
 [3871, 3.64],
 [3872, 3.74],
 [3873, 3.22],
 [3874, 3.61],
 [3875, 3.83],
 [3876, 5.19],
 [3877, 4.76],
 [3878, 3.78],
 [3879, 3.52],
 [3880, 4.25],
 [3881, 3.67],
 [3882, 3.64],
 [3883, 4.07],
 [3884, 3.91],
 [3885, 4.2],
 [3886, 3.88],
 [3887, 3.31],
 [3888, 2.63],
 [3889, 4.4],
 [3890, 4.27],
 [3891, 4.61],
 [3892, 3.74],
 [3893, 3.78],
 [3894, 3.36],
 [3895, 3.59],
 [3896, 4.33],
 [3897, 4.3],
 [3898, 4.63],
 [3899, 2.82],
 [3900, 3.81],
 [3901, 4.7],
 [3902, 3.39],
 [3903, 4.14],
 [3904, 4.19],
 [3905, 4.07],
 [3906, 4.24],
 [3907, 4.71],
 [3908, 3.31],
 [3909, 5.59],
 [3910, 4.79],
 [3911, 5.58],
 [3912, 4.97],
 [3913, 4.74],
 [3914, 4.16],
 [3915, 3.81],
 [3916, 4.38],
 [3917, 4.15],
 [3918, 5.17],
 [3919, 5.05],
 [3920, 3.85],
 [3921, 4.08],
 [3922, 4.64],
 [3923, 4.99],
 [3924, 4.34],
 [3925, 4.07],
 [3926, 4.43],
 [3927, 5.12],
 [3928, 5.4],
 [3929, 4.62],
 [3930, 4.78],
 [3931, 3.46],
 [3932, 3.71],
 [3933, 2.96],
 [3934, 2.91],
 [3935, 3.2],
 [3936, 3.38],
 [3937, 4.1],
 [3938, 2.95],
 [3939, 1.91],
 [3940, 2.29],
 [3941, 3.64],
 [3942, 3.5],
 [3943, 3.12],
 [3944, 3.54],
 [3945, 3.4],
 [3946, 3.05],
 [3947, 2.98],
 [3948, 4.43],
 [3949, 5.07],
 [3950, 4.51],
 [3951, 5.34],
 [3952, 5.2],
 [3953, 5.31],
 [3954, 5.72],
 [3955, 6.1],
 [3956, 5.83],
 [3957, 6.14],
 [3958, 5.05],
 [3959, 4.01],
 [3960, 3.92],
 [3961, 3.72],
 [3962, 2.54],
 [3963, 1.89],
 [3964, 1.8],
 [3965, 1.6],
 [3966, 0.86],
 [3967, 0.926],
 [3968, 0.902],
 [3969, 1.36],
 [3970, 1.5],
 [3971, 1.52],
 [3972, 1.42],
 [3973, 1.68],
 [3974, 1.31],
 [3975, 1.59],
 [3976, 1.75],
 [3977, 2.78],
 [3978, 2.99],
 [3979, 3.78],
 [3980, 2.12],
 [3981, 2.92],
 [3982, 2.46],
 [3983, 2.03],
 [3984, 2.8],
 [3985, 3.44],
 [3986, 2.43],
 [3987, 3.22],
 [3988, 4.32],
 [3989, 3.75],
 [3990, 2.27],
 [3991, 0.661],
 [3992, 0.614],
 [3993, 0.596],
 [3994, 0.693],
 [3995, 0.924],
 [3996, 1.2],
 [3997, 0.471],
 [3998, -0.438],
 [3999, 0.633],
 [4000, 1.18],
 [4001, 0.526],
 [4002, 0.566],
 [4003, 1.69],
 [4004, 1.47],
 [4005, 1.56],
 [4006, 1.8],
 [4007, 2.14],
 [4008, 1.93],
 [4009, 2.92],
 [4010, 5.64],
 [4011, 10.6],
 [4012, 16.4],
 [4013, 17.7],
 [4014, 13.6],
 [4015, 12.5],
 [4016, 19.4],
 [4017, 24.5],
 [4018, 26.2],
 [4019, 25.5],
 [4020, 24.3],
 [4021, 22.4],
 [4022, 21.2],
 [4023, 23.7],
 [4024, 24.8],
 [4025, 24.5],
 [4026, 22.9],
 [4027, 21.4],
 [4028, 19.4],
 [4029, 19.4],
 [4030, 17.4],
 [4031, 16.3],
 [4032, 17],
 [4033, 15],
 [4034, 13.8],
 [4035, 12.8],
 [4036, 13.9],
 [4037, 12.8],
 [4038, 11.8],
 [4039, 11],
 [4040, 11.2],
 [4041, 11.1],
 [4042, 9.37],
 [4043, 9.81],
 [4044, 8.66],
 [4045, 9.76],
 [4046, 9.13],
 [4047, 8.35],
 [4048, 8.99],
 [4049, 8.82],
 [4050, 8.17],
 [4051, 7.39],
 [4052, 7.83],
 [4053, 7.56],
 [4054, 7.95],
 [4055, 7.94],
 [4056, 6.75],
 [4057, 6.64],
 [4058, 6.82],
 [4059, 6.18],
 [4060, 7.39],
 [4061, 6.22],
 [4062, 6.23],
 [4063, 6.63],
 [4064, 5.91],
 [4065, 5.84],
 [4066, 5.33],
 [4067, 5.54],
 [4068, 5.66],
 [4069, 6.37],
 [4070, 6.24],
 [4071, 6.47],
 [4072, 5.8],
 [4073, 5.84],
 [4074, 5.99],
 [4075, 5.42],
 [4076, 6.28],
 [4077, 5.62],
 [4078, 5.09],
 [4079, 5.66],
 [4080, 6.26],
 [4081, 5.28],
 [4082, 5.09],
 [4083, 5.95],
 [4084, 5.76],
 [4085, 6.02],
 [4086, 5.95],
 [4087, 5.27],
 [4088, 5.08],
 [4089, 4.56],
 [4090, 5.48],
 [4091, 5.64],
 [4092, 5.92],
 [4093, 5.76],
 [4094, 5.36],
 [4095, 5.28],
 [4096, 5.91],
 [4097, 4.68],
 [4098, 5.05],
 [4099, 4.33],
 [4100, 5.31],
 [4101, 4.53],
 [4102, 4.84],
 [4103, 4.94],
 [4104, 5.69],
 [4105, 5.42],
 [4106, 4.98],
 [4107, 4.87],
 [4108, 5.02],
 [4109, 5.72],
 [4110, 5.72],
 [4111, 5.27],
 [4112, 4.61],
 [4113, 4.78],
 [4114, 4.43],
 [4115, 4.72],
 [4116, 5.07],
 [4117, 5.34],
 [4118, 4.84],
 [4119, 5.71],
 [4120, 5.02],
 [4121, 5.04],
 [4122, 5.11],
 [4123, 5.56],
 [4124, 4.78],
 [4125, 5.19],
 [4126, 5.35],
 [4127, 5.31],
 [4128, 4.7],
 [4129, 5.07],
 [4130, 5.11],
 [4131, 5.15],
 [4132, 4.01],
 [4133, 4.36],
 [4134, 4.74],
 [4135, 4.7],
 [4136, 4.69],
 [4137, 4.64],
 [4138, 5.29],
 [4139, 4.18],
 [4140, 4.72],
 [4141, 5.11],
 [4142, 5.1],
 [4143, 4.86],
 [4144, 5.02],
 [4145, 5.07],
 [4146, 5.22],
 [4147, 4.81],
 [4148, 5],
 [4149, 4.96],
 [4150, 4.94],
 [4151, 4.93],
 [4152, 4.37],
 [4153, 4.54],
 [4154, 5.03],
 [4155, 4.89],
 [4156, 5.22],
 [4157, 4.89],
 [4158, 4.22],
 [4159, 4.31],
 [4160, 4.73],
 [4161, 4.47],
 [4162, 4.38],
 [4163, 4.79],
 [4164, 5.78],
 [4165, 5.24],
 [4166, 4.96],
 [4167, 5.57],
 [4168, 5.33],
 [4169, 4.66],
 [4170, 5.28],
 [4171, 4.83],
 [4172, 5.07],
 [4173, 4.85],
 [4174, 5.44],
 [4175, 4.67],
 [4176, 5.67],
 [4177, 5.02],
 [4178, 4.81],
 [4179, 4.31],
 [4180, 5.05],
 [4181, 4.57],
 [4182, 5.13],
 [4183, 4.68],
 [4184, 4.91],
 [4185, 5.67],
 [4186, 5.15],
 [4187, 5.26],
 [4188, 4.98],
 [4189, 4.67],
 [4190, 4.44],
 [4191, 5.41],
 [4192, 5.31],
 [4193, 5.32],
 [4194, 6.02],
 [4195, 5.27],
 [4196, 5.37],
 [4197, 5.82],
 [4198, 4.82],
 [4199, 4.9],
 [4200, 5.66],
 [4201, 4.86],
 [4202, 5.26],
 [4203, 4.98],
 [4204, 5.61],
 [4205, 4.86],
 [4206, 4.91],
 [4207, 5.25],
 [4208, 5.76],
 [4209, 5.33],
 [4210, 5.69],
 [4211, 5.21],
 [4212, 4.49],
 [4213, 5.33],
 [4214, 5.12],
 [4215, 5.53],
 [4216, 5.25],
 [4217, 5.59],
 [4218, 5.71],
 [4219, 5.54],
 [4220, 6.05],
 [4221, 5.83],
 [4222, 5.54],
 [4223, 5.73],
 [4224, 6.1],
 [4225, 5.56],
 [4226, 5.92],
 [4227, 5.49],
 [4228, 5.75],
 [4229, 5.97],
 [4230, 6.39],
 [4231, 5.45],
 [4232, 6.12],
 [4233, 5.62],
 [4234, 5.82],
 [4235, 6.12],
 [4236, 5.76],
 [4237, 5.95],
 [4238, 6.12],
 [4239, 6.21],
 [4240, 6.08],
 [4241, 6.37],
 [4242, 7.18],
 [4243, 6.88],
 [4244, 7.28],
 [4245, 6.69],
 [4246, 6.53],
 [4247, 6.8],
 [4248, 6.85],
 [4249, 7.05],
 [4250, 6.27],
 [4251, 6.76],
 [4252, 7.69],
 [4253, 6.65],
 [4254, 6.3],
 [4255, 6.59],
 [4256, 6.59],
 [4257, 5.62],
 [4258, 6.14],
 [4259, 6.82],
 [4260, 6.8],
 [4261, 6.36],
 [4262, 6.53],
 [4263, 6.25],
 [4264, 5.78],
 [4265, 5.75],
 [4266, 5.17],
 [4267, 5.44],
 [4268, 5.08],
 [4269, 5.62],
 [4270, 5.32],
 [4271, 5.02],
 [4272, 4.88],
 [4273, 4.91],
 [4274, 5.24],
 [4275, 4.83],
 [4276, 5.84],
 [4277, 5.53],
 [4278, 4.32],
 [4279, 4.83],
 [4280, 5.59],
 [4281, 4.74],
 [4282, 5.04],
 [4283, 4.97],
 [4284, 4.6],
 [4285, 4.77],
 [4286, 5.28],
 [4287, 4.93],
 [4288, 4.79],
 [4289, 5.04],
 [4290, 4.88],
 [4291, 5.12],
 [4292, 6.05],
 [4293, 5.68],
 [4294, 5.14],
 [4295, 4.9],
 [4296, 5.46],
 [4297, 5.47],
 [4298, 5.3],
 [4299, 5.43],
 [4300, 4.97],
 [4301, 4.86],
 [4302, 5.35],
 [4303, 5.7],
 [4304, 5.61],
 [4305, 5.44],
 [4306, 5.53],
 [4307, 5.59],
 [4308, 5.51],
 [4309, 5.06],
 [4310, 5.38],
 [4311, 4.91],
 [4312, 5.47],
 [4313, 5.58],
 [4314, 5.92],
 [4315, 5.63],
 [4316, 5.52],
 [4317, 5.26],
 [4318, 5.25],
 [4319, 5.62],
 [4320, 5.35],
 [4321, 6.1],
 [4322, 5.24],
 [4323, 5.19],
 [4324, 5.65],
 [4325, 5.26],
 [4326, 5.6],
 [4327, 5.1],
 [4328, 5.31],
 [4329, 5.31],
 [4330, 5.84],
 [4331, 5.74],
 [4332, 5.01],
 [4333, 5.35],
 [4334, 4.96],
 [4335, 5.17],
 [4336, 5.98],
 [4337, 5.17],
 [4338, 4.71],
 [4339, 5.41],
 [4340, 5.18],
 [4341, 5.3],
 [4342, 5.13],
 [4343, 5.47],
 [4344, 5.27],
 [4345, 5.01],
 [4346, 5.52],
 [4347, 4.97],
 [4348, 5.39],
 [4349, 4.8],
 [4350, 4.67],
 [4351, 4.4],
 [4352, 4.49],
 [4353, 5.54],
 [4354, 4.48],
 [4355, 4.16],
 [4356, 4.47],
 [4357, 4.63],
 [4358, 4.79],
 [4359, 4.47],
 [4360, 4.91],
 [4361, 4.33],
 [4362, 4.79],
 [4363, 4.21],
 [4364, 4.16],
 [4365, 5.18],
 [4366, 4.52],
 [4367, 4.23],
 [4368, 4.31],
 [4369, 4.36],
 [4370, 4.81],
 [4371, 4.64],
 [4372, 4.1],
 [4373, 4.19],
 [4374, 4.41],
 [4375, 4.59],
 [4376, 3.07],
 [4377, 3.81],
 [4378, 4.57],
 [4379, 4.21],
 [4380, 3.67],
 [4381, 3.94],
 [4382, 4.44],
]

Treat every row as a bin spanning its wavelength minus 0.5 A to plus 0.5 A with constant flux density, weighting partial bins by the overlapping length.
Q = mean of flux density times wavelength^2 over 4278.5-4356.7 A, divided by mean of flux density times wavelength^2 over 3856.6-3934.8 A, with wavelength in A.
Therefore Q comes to 1.55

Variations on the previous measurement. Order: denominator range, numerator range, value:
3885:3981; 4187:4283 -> 1.80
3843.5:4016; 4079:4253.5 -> 1.56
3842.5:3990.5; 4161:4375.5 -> 1.68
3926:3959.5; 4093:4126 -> 1.34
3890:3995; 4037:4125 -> 1.93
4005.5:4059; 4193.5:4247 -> 0.47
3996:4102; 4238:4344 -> 0.69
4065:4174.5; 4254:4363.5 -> 1.12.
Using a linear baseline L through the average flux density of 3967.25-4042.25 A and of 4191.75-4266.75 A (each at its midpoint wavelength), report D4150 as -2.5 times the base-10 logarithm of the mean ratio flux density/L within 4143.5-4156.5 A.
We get 0.36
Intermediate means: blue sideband 8.57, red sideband 5.89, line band 4.92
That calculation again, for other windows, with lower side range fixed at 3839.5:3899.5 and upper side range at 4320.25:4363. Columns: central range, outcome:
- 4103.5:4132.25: -0.11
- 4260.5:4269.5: -0.17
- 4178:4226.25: -0.10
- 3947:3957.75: -0.23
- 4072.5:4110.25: -0.19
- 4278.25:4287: 0.00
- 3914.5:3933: -0.05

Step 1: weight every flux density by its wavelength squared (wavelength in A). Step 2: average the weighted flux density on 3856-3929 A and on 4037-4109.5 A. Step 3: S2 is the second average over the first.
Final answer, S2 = 1.7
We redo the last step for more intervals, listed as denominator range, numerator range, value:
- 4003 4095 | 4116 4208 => 0.53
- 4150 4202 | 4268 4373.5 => 1.09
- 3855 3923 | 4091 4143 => 1.36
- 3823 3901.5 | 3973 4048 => 2.38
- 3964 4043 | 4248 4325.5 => 0.76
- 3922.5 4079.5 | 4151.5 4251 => 0.87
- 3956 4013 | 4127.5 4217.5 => 2.05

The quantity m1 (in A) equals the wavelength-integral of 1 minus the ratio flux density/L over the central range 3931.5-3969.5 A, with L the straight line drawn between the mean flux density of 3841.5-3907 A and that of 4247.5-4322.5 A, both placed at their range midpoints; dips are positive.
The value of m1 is 7.5 A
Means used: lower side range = 4.08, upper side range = 5.56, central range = 3.5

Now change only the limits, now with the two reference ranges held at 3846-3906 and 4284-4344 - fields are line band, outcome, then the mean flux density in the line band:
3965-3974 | 6.3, 1.29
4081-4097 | -2.8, 5.5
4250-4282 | -3.6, 5.77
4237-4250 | -3.8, 6.63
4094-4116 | -1.6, 5.06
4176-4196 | -0.5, 5.08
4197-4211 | -0.6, 5.24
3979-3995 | 7.6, 2.29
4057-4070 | -4.5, 6.2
